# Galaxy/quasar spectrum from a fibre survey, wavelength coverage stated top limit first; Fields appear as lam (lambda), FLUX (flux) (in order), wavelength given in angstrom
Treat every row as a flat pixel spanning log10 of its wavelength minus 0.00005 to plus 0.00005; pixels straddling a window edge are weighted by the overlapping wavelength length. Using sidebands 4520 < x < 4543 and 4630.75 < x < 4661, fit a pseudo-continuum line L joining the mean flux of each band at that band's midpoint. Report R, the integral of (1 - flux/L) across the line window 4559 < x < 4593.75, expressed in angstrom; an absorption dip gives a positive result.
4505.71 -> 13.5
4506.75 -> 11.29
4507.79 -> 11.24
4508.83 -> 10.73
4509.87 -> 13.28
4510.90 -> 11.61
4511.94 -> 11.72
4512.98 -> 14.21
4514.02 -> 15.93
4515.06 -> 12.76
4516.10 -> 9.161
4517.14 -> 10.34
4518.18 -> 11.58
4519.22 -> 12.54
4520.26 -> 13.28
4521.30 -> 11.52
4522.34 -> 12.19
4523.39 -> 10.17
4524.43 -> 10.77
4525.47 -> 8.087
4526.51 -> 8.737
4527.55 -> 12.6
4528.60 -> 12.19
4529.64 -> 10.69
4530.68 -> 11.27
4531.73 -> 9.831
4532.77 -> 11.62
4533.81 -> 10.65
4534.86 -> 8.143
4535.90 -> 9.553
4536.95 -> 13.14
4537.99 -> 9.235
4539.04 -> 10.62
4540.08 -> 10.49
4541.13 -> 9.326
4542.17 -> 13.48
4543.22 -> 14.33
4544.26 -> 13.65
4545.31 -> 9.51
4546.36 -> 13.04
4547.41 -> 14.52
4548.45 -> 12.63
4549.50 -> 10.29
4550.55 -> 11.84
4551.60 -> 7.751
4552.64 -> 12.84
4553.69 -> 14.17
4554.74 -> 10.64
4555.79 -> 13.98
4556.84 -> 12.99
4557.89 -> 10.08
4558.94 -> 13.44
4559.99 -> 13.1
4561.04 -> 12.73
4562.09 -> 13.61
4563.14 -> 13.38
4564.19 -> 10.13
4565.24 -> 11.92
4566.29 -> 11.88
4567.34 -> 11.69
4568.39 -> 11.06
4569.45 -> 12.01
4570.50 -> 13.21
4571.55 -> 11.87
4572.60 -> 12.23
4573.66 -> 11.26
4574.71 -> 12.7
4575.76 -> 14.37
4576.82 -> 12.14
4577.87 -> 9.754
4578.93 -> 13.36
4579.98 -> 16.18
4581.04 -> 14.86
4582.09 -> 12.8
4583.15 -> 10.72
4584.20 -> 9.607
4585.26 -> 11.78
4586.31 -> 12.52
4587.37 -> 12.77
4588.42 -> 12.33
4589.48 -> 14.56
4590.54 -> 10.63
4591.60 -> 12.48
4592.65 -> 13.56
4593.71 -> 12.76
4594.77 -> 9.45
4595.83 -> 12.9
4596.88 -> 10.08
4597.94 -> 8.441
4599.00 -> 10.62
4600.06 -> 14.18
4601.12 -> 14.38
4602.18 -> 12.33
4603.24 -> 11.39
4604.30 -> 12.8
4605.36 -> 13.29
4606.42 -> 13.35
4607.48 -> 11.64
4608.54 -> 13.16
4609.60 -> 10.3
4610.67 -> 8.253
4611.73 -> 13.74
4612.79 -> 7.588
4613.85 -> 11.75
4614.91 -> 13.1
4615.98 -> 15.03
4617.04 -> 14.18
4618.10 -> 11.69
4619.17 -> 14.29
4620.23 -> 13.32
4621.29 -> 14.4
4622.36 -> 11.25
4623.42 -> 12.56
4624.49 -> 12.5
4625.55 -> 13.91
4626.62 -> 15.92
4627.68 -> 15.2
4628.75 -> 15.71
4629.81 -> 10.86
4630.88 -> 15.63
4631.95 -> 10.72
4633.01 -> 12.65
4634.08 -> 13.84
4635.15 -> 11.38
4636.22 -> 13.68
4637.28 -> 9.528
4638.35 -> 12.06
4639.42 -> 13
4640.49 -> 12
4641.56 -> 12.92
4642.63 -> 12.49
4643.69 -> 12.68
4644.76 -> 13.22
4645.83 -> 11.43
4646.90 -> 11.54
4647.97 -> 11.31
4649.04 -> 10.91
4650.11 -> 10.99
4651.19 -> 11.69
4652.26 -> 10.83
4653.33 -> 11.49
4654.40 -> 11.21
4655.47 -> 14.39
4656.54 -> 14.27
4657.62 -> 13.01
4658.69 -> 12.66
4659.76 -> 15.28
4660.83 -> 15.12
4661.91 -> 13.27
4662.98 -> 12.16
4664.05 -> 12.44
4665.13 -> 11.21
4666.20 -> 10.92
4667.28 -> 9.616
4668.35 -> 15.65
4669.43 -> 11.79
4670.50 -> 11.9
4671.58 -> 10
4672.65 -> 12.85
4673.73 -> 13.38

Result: -3.0 angstrom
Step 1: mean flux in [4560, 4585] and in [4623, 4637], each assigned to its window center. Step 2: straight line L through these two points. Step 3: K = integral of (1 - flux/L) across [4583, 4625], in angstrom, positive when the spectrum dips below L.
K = 2.4 angstrom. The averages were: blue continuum 12.3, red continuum 13.4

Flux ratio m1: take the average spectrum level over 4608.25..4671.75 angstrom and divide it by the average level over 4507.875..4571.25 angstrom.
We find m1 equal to 1.07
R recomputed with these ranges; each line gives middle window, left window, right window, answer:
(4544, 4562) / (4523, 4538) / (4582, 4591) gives -1.83 angstrom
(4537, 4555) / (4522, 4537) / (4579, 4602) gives -1.16 angstrom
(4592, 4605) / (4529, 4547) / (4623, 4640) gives 0.47 angstrom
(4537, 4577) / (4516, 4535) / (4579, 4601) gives -1.80 angstrom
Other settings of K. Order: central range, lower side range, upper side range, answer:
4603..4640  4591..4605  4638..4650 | -2.0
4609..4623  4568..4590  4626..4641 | 0.7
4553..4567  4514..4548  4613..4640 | -0.7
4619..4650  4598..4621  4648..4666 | -0.8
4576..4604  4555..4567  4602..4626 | 0.5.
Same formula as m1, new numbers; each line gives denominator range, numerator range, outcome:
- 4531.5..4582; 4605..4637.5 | 1.06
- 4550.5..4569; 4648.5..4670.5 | 1.03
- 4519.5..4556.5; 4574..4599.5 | 1.07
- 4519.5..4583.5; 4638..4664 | 1.06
